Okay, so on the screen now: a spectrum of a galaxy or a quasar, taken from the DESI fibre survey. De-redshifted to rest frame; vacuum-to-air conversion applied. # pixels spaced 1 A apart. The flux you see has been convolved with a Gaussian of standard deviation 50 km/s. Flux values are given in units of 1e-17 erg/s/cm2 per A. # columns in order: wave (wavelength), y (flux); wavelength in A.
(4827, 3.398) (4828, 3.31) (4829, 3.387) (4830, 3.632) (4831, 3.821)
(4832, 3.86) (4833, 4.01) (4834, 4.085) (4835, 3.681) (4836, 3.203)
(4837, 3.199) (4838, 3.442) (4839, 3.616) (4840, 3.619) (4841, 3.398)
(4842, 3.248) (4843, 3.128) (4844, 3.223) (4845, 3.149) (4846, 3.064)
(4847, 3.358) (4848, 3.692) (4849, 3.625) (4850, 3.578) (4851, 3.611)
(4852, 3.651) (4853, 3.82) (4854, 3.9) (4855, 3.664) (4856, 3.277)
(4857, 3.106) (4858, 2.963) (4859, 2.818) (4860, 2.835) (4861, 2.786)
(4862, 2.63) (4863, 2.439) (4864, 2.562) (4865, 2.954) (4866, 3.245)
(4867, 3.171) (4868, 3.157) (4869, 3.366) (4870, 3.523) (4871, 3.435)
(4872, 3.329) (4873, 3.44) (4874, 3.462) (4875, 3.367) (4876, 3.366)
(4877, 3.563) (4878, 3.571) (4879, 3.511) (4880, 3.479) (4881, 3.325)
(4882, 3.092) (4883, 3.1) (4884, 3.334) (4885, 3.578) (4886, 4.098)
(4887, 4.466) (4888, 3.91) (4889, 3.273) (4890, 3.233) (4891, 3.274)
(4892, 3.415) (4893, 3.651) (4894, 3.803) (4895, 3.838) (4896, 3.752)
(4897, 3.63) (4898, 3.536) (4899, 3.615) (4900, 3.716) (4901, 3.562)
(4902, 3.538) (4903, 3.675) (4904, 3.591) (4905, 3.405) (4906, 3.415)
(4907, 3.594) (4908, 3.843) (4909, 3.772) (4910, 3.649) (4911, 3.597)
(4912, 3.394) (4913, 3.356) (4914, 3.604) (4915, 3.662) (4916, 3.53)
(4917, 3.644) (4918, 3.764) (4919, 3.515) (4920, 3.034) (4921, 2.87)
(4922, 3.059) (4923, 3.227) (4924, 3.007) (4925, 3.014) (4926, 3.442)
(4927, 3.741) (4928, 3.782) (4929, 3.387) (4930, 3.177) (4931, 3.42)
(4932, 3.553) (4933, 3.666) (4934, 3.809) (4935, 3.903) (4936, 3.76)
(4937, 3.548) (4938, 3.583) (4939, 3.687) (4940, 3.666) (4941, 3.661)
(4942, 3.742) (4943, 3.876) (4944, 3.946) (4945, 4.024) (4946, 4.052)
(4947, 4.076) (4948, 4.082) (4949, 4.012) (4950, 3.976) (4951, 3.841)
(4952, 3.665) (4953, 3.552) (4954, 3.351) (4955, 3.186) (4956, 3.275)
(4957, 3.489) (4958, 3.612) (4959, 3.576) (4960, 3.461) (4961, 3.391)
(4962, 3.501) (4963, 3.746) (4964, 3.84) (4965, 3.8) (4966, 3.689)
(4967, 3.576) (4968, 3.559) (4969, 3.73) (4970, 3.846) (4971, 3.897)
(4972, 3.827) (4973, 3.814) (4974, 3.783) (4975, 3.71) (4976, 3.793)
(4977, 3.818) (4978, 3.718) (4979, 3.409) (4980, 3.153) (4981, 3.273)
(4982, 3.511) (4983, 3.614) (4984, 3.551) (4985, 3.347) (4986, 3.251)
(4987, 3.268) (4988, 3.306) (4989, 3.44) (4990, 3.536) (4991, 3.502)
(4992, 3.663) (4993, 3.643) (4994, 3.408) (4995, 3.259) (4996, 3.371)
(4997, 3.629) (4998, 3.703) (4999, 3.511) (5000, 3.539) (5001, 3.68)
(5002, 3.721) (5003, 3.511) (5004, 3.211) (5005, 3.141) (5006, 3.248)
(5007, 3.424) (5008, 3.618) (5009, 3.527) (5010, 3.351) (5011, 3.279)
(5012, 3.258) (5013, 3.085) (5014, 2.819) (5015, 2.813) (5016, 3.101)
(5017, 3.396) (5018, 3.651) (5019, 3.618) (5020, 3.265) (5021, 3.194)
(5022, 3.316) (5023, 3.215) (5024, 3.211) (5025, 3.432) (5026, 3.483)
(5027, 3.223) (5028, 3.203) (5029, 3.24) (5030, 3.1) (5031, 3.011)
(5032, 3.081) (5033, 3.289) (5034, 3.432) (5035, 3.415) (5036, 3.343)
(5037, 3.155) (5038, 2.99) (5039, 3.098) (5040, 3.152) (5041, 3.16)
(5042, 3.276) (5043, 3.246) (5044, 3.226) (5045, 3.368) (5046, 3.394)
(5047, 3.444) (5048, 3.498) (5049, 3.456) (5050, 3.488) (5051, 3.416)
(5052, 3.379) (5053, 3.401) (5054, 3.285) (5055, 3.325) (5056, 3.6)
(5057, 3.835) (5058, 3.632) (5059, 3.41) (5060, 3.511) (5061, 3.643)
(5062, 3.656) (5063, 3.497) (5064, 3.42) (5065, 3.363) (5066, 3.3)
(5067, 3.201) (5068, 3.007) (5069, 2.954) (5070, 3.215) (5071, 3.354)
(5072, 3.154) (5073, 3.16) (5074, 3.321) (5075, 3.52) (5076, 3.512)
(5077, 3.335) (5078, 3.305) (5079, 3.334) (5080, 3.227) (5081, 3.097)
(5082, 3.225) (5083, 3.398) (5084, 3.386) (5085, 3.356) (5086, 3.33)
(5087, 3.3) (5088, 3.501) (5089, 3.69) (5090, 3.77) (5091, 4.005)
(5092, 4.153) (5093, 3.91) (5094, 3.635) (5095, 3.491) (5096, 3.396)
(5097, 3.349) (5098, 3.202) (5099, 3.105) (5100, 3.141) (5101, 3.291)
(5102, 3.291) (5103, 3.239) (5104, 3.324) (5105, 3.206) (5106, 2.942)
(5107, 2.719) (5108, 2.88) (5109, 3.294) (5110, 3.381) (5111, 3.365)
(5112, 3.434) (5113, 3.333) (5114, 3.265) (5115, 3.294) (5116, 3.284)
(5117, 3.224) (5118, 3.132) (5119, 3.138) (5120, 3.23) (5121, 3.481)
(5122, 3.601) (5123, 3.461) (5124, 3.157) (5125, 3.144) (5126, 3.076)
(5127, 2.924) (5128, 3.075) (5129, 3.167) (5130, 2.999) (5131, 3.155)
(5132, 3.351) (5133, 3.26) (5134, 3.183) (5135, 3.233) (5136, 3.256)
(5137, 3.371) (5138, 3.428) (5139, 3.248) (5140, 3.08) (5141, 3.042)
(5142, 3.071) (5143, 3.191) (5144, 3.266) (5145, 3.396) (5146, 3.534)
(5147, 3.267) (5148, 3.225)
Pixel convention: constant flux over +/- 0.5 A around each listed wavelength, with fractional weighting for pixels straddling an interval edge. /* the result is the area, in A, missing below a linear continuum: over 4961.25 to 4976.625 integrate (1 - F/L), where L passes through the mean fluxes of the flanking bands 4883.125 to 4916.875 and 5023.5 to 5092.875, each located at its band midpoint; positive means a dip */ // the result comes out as -1.0 A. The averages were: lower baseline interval 3.61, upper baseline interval 3.36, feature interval 3.74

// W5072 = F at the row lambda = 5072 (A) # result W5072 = 3.154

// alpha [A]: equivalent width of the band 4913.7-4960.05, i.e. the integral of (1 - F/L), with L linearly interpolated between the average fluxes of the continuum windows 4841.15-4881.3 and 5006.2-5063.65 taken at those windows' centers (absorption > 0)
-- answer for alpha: -3.9 A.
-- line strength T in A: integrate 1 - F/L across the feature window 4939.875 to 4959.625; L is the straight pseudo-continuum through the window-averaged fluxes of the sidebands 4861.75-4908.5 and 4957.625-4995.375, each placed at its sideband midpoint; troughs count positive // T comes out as -1.1 A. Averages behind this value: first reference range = 3.45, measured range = 3.73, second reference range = 3.58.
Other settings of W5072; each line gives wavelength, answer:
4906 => 3.415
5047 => 3.444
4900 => 3.716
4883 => 3.1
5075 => 3.52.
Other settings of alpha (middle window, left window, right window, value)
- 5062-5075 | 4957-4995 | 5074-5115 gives 0.5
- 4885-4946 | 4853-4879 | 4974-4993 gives -4.6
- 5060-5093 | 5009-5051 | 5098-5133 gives -1.7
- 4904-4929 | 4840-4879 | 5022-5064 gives -1.2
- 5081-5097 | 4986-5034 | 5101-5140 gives -1.4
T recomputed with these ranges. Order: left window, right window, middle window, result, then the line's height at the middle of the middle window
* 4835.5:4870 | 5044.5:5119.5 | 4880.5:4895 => -1.2 A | 3.27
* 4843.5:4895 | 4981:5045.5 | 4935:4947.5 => -1.7 A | 3.35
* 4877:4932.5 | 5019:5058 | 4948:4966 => -1.0 A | 3.43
